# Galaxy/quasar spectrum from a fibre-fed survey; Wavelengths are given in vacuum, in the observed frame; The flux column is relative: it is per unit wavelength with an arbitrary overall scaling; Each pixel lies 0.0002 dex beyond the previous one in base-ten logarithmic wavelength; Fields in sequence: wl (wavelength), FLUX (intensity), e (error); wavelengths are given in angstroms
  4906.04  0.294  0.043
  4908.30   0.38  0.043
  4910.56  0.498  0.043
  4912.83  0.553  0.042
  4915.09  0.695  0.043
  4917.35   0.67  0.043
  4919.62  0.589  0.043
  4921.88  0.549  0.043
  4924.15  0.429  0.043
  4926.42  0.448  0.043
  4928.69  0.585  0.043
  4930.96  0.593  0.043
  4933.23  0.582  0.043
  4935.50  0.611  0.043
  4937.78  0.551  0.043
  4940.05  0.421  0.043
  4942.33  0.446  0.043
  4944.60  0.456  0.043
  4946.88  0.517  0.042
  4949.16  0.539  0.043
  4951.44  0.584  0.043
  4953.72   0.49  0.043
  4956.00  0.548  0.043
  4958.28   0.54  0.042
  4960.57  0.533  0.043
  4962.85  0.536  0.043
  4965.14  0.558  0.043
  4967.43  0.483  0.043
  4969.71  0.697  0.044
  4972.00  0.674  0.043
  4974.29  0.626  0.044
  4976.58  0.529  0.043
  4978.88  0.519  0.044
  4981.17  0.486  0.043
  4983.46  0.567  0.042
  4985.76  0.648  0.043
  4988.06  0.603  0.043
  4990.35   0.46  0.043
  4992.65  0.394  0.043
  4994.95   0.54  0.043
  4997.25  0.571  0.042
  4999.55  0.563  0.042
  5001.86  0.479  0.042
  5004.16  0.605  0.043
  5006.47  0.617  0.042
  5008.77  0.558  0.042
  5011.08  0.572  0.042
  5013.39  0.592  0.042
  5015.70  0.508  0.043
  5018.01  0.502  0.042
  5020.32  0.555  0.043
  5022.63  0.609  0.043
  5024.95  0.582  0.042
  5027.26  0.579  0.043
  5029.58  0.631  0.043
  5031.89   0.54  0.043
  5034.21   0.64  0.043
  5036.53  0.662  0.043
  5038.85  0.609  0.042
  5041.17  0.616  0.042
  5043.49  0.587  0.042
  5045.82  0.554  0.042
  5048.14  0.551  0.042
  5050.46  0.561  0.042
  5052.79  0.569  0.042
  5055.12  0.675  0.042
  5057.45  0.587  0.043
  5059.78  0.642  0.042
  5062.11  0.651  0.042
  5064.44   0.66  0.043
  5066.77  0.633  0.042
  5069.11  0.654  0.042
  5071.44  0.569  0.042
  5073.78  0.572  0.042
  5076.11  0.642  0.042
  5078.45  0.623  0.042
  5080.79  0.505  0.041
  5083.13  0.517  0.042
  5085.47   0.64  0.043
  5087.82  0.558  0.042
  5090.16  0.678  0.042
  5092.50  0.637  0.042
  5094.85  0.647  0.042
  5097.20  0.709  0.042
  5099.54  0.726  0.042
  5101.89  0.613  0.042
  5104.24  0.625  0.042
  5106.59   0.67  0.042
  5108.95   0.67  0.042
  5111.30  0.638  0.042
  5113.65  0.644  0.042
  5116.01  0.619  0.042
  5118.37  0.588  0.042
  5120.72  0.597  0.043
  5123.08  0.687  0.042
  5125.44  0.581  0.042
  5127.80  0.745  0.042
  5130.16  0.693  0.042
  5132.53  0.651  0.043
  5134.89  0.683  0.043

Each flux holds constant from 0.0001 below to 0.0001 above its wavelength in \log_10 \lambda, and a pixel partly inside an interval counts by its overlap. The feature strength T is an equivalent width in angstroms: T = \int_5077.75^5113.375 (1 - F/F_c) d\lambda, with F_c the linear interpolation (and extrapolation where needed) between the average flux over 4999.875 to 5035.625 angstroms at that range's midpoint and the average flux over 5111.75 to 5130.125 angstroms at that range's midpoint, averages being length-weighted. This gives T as -0.4 angstroms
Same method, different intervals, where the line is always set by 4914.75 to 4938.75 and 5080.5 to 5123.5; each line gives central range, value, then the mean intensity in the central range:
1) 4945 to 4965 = 1.6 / 0.534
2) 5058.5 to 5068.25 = -0.4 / 0.646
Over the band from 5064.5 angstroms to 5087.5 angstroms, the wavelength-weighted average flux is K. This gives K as 0.597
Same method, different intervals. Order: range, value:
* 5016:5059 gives 0.588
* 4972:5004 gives 0.544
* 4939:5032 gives 0.548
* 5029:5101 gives 0.614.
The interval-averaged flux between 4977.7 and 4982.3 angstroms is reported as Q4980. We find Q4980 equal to 0.502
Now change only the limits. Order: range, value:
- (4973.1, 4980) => 0.558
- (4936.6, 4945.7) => 0.469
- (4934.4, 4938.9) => 0.58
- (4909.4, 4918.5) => 0.603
